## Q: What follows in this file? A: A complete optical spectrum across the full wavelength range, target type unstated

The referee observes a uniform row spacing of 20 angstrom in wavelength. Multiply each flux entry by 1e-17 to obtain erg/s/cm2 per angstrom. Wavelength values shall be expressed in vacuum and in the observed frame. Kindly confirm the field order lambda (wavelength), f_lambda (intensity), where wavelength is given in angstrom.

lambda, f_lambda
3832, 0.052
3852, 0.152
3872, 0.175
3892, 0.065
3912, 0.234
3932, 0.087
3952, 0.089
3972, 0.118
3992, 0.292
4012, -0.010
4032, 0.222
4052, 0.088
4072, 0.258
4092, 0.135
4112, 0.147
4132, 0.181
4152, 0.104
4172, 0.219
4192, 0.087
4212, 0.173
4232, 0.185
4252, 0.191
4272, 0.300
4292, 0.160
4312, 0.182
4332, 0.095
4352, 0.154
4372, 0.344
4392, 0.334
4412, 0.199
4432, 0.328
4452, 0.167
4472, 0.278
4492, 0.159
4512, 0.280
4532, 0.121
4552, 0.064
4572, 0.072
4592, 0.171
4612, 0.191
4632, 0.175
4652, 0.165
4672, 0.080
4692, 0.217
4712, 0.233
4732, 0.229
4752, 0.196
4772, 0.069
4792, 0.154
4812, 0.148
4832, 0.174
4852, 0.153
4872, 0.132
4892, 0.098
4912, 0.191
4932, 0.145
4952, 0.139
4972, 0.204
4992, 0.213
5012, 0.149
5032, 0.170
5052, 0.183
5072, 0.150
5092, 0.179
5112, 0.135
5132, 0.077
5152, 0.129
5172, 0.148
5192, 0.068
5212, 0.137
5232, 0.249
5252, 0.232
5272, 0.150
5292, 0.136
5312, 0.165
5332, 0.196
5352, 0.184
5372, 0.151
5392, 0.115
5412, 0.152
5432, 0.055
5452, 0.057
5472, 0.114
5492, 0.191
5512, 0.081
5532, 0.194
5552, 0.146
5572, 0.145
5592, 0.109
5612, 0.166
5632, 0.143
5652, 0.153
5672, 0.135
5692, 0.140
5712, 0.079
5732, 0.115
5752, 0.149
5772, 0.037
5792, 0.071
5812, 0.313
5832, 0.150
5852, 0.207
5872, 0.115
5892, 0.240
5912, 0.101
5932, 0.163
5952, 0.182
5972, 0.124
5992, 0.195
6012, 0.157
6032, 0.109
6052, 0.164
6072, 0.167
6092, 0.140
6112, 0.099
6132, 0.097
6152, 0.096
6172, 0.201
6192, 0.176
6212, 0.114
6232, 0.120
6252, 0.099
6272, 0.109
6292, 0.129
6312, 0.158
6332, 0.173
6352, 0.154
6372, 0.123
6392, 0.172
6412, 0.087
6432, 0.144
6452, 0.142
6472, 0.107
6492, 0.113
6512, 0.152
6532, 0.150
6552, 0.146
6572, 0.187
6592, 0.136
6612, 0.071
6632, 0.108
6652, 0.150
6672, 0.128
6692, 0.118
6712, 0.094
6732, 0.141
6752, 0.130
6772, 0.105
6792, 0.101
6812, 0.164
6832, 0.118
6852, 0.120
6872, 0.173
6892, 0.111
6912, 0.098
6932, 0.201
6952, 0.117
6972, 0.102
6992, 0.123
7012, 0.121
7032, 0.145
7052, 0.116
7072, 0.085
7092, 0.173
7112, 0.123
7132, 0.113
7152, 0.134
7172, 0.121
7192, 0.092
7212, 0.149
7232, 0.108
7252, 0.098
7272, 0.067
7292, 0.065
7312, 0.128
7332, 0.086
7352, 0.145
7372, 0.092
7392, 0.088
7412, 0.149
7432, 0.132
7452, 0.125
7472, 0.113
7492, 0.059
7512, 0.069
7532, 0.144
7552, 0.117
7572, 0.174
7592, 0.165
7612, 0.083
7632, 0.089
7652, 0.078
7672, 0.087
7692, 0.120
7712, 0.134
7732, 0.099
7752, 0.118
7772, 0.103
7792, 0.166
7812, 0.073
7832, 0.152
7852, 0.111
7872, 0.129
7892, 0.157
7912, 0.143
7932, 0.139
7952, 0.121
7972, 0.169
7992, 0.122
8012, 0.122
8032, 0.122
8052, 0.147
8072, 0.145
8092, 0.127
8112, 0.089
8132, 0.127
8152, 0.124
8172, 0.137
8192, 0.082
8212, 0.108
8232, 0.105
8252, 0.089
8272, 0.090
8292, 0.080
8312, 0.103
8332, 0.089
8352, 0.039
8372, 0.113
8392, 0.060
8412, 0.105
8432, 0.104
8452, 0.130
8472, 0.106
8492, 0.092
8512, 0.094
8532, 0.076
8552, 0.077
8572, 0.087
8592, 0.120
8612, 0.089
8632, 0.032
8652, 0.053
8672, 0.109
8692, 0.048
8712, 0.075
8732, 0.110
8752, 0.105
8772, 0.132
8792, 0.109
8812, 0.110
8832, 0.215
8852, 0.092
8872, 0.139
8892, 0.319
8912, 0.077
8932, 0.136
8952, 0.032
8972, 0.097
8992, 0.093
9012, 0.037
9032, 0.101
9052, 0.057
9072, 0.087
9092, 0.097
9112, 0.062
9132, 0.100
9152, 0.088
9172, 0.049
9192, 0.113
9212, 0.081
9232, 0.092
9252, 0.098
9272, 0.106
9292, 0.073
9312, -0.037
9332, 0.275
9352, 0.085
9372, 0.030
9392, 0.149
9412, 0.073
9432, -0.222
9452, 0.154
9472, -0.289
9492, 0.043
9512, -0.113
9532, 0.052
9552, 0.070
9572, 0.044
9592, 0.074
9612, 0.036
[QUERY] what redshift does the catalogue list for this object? 0.055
